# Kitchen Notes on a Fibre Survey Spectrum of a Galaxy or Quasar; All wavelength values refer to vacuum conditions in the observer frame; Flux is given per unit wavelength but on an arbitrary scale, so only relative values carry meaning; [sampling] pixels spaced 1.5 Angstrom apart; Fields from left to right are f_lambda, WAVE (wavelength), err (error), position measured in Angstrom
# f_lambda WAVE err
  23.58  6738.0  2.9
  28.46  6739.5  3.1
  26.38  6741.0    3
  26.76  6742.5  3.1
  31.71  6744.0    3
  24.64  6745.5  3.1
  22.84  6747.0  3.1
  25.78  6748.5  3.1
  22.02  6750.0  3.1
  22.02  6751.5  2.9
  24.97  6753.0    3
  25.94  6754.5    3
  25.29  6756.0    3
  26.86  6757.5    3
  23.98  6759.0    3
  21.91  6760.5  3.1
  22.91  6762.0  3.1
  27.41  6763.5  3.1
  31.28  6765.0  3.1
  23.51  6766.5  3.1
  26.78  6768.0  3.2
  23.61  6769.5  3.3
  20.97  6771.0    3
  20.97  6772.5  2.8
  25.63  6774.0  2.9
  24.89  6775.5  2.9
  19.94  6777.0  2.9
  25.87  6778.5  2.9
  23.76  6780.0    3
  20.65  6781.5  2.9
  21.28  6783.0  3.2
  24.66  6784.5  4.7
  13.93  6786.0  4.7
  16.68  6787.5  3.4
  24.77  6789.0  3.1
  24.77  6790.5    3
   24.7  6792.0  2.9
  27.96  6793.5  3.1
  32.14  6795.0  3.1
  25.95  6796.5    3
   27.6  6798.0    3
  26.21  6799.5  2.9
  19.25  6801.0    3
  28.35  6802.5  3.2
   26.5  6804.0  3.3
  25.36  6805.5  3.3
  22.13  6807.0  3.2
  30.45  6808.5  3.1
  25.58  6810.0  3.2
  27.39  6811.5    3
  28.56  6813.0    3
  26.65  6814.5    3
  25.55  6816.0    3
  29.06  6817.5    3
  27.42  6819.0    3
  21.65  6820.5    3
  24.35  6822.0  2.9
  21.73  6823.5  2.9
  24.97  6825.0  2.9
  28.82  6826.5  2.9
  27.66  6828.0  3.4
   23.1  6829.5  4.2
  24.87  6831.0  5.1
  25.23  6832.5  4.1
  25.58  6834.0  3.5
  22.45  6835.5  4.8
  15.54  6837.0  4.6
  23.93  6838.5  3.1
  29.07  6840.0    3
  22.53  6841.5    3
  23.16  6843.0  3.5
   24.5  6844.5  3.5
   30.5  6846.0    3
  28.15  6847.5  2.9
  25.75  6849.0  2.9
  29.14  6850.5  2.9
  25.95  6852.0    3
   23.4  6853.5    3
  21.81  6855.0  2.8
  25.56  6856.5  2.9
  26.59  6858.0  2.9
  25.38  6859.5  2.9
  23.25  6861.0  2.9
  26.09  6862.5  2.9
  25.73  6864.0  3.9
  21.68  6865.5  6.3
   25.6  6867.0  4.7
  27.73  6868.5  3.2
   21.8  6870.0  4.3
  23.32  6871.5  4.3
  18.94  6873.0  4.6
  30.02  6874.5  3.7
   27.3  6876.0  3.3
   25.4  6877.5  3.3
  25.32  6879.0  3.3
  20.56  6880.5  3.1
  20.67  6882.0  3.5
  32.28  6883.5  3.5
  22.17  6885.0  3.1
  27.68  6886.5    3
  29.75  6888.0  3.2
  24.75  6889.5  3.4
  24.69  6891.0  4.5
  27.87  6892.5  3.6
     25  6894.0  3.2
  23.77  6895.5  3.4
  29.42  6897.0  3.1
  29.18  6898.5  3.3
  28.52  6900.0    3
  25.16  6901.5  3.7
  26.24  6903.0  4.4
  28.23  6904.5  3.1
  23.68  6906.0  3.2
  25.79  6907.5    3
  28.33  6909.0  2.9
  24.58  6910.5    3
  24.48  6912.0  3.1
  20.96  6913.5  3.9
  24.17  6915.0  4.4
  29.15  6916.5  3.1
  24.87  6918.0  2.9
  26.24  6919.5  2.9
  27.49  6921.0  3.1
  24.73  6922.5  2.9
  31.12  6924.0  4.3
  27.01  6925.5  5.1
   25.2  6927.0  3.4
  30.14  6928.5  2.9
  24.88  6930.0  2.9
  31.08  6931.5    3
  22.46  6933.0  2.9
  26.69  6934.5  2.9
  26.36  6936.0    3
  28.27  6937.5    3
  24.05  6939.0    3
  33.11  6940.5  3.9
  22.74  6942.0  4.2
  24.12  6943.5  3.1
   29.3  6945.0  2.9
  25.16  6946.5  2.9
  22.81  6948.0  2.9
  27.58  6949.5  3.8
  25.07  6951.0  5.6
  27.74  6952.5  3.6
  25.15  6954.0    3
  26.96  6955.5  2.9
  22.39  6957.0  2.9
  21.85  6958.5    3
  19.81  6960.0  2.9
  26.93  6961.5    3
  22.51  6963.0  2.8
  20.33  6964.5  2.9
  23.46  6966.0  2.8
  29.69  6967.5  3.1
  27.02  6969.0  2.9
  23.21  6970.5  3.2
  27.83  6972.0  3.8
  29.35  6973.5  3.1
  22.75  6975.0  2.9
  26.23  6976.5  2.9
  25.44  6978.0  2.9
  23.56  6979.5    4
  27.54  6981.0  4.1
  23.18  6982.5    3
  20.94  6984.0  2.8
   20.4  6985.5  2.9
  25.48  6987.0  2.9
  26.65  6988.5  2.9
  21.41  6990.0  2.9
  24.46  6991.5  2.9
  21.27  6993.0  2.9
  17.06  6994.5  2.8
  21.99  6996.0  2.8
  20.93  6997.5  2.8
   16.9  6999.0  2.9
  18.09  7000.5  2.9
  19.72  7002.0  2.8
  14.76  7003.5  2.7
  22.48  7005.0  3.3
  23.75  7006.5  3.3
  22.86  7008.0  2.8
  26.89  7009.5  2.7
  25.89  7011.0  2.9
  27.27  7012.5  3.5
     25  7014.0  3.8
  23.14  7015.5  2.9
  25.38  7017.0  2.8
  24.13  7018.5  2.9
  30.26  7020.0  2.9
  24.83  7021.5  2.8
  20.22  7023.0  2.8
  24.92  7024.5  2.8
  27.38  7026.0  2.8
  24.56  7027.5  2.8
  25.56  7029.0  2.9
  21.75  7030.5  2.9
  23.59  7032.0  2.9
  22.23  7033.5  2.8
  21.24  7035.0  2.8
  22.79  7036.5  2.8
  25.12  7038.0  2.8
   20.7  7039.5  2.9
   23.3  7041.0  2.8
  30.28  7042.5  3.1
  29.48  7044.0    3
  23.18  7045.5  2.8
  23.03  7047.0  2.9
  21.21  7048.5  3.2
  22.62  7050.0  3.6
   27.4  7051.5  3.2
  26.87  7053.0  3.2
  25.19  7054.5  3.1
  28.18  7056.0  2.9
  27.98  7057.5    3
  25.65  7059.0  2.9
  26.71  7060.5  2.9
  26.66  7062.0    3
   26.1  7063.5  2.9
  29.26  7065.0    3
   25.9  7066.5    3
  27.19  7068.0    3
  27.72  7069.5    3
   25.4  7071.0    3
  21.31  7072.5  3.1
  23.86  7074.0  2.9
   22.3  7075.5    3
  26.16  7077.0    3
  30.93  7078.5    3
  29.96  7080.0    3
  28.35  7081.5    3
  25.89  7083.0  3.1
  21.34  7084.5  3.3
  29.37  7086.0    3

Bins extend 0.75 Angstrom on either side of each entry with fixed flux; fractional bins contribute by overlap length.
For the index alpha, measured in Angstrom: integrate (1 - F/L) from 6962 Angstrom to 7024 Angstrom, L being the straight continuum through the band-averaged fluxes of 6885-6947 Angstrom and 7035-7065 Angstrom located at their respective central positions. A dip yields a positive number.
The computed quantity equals 5.5 Angstrom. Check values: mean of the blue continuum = 26.5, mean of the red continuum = 25.4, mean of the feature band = 23.5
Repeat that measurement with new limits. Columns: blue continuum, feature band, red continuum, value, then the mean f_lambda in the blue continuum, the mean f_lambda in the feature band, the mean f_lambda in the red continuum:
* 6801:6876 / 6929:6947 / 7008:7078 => -1.0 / 25.2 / 26.6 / 25.1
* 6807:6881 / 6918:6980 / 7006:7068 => -1.6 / 25.2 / 25.8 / 25.1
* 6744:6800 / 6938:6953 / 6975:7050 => -1.6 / 24.3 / 26.2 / 23.4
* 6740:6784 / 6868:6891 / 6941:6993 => -0.5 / 24.5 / 25.1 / 24.7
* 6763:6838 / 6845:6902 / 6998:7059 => -2.8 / 24.7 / 25.7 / 24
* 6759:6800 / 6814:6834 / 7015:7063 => -1.0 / 24.1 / 25.5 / 24.9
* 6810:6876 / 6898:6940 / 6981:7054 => -3.5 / 25.2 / 26.4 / 23.4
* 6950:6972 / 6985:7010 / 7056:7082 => 3.8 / 24.6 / 21.4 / 26.6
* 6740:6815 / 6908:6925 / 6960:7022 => -1.4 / 24.8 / 26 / 23.6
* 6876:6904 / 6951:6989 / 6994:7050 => -0.4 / 26.1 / 24.7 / 23.3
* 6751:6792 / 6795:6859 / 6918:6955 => -2.5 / 23.6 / 25.5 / 26.6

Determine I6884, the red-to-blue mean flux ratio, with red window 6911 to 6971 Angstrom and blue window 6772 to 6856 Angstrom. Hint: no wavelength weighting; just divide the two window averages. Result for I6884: 1.03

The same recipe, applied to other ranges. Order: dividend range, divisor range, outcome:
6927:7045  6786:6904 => 0.96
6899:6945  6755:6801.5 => 1.09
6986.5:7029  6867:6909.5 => 0.90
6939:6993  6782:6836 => 0.99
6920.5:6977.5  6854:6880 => 1.04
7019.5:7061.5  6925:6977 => 0.97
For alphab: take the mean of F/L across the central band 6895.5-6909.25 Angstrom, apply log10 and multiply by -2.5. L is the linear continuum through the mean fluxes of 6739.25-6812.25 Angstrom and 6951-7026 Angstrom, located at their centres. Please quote -0.12 mag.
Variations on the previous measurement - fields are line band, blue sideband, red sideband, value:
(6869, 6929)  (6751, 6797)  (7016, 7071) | -0.055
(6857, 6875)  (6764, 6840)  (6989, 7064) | -0.008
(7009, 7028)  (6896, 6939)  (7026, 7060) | -0.013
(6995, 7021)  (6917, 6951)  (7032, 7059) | 0.112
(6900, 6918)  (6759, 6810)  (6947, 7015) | -0.076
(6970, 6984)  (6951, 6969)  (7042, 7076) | -0.027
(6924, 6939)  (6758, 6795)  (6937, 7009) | -0.136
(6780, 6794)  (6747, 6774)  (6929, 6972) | 0.115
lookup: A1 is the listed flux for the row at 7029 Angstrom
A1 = 25.56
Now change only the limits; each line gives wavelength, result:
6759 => 23.98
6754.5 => 25.94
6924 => 31.12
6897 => 29.42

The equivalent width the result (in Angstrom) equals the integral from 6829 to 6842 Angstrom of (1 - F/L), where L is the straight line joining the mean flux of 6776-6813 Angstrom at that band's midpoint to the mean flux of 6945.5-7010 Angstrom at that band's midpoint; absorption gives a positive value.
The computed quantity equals 0.4 Angstrom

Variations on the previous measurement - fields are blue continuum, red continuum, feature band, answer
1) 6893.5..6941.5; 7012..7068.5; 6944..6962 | 0.8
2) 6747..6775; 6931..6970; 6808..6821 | -1.1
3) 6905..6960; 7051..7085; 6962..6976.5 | 0.5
